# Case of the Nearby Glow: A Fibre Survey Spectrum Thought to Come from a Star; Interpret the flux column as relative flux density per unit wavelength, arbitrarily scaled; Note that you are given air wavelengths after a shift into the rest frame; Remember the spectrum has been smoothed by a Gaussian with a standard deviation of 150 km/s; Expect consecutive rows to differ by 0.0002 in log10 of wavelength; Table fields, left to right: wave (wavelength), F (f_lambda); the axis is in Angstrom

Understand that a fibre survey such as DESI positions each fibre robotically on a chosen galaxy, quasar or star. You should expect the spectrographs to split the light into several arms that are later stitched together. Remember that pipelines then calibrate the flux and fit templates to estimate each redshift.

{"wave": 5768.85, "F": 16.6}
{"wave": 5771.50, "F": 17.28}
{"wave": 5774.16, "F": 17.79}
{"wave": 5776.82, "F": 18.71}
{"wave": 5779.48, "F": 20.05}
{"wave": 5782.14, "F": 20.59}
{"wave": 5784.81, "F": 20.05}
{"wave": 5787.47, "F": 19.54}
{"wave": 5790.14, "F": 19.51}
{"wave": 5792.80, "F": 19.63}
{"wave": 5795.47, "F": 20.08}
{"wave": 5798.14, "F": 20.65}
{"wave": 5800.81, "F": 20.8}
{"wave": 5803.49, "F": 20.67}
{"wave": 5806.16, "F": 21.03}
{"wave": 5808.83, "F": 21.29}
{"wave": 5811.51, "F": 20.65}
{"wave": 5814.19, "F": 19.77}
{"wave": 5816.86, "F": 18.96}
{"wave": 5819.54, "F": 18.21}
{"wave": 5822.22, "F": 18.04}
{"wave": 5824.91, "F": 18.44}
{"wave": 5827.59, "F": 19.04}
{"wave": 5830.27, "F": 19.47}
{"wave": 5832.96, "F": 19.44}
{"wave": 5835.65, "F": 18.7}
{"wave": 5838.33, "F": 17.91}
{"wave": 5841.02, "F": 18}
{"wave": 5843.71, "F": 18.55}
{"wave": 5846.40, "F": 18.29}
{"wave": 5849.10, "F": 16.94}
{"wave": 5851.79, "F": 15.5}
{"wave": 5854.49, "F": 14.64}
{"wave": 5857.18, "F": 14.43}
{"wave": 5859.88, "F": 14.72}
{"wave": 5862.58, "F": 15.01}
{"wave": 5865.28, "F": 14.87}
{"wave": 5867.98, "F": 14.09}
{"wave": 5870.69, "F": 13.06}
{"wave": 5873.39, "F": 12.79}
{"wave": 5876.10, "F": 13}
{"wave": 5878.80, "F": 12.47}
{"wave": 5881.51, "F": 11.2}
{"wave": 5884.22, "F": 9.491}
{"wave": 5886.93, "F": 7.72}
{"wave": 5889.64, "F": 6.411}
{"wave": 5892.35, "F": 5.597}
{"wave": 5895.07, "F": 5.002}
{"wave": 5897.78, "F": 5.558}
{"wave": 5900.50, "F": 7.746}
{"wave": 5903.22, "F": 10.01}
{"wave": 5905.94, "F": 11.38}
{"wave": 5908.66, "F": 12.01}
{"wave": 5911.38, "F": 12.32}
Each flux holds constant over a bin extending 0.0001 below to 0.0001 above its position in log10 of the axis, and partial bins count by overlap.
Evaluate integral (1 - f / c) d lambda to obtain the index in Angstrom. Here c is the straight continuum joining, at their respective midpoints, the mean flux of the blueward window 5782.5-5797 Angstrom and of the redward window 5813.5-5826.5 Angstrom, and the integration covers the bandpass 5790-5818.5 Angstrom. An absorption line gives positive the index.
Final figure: -1.5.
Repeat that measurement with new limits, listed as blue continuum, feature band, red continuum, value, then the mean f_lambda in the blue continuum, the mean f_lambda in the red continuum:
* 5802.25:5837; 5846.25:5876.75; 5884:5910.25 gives -3.13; 19.5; 8.07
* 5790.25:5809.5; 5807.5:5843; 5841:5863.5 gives -1.31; 20.5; 16.1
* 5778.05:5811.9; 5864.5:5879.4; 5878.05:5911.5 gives -2.50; 20.3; 8.81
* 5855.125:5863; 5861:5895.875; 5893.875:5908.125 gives 3.03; 14.7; 8.21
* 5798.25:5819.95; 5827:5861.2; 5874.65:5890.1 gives -3.96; 20.3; 10.3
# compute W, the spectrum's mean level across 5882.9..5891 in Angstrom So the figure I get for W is 7.87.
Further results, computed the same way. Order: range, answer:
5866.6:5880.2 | 13.1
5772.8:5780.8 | 18.8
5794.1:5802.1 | 20.5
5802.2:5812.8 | 20.9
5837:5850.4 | 17.9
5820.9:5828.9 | 18.5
